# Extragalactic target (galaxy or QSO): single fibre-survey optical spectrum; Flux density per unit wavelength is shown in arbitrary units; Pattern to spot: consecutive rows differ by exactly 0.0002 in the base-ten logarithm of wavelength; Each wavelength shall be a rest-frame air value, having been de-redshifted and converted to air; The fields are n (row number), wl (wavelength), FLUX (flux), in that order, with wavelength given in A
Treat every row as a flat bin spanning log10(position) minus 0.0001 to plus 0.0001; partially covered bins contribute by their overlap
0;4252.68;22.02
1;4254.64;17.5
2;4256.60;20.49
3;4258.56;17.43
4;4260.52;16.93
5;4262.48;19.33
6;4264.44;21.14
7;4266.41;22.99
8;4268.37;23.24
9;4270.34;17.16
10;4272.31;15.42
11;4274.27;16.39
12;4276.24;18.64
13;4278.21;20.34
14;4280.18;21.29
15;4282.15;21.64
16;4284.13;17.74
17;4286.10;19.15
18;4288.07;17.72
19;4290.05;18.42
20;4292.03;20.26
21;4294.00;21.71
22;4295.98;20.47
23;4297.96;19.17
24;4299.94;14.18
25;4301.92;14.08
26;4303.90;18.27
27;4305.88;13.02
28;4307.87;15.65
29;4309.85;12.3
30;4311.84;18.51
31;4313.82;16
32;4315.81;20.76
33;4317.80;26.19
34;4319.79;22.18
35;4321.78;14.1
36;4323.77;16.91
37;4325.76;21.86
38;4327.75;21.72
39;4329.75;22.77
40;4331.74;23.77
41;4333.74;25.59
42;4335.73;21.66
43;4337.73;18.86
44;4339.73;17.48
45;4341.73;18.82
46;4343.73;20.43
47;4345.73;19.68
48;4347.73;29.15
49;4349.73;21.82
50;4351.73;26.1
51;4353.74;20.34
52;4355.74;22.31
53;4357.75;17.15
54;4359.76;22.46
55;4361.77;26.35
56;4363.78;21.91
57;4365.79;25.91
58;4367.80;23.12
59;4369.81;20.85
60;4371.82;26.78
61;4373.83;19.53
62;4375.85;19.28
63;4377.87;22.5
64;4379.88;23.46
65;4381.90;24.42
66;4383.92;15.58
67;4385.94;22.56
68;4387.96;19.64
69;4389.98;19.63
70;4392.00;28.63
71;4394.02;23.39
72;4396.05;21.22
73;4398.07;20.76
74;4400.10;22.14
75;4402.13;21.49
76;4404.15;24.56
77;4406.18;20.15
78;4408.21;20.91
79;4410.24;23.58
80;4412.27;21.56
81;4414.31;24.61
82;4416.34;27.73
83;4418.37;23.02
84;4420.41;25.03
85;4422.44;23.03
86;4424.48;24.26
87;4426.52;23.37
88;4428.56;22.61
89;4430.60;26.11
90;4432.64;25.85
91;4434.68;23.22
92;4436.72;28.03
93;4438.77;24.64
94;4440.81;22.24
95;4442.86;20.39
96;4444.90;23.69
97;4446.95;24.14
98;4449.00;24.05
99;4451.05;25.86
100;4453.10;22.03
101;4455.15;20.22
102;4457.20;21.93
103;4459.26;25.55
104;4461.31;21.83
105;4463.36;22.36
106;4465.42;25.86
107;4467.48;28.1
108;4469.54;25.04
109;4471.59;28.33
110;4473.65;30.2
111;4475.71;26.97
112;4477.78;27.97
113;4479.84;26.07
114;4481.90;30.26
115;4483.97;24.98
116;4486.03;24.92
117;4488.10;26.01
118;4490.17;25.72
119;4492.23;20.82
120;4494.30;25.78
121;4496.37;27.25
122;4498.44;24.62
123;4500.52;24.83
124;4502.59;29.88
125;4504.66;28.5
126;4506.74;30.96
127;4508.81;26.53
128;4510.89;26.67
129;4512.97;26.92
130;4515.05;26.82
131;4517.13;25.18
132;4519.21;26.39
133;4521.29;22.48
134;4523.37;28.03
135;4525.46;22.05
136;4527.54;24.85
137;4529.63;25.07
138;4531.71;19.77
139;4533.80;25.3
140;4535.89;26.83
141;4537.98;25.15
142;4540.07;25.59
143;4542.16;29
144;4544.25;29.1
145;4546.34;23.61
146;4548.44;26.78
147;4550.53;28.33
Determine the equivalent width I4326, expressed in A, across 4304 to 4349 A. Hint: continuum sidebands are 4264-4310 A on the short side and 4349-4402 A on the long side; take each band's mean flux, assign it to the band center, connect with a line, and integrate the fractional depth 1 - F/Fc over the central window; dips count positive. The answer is 0.6 A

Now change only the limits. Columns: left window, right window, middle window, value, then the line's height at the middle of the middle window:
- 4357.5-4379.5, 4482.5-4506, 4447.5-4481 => -0.1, 25.1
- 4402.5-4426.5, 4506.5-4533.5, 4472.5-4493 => -1.5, 24.7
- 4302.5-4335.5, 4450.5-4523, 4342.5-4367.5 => -2.4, 20.7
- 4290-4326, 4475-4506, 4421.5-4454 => -0.1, 23.9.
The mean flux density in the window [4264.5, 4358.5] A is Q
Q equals 19.7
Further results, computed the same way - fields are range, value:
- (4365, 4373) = 24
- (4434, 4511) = 25.4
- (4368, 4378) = 21.8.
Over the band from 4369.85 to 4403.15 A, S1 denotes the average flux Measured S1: 21.9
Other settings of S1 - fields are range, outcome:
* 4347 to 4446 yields 23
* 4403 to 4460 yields 23.6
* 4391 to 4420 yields 23.2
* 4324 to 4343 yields 21.2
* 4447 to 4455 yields 23.6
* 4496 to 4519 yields 27.1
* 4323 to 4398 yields 22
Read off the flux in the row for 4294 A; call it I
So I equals 21.71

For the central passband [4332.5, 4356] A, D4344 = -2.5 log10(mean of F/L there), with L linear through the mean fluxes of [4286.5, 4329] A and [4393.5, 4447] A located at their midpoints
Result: -0.10 mag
